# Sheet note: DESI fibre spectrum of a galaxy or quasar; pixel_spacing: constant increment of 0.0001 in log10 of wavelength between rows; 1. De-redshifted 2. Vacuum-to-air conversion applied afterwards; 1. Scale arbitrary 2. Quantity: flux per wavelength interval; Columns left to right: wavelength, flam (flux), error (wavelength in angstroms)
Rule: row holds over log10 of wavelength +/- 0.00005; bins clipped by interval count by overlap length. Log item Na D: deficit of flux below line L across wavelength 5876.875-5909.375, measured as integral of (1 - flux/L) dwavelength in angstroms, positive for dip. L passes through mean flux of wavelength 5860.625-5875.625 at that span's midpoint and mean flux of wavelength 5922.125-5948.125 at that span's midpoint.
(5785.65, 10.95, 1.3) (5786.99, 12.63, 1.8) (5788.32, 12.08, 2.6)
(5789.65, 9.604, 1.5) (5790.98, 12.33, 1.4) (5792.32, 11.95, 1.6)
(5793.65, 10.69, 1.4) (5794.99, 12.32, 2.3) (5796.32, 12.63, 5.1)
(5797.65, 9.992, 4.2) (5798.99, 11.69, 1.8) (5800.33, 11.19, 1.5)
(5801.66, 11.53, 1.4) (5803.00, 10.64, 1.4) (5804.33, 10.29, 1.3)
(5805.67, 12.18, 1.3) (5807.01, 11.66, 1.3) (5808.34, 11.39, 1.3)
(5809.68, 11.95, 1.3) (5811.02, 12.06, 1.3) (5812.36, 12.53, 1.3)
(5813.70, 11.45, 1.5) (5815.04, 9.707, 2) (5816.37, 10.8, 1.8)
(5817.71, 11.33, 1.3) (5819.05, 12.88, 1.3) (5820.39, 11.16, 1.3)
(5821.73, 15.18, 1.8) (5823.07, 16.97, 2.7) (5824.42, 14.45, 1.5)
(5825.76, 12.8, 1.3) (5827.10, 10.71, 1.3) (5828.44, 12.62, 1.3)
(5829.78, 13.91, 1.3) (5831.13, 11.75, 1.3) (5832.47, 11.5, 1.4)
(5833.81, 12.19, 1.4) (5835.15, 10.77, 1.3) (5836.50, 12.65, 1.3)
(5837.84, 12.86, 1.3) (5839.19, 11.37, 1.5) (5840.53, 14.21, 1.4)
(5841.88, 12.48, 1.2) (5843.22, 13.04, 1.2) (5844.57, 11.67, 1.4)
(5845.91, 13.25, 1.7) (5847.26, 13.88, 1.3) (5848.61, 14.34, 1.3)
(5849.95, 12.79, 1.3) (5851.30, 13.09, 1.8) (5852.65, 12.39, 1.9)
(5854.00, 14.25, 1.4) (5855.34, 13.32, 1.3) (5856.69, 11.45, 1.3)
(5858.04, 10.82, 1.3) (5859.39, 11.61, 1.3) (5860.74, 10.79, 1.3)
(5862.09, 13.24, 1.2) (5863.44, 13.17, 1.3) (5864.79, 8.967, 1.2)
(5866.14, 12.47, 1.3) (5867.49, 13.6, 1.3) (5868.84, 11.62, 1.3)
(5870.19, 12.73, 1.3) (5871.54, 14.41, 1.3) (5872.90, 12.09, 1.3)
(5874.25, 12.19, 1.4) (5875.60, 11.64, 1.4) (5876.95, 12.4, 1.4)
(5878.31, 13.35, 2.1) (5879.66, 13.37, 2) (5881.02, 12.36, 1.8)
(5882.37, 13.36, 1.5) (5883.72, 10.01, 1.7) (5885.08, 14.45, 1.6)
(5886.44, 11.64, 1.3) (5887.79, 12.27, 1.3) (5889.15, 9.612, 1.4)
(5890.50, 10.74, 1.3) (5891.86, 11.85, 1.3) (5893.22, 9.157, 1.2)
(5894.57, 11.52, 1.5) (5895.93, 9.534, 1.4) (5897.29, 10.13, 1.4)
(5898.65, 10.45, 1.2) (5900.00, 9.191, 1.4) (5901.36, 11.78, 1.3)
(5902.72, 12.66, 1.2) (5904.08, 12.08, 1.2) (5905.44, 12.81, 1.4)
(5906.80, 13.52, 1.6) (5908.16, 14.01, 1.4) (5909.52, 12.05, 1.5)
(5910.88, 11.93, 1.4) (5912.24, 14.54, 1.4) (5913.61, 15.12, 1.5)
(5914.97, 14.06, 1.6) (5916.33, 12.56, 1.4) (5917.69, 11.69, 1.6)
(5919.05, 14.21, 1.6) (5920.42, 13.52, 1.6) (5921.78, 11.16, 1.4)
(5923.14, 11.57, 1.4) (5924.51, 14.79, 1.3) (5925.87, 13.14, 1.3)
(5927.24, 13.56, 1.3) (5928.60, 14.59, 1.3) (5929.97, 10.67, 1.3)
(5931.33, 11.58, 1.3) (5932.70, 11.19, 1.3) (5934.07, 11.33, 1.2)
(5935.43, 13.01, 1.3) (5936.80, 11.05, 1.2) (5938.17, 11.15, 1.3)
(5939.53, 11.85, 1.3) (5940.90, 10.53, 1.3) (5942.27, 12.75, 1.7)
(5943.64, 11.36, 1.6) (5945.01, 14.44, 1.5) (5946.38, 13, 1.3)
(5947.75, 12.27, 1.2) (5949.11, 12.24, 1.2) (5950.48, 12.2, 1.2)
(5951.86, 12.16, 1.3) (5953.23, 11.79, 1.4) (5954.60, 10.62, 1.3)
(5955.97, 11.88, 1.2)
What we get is 1.5 angstroms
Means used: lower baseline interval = 12.3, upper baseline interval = 12.3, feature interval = 11.8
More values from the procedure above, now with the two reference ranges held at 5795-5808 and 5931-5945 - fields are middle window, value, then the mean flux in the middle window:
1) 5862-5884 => -1.7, 12.4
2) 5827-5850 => -2.3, 12.6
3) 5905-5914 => -1.3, 13.4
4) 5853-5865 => -0.6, 12.1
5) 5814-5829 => -1.5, 12.6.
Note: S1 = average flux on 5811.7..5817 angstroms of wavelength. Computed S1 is 11.1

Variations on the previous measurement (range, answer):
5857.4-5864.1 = 11.9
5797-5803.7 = 11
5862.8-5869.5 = 12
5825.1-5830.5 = 12.5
